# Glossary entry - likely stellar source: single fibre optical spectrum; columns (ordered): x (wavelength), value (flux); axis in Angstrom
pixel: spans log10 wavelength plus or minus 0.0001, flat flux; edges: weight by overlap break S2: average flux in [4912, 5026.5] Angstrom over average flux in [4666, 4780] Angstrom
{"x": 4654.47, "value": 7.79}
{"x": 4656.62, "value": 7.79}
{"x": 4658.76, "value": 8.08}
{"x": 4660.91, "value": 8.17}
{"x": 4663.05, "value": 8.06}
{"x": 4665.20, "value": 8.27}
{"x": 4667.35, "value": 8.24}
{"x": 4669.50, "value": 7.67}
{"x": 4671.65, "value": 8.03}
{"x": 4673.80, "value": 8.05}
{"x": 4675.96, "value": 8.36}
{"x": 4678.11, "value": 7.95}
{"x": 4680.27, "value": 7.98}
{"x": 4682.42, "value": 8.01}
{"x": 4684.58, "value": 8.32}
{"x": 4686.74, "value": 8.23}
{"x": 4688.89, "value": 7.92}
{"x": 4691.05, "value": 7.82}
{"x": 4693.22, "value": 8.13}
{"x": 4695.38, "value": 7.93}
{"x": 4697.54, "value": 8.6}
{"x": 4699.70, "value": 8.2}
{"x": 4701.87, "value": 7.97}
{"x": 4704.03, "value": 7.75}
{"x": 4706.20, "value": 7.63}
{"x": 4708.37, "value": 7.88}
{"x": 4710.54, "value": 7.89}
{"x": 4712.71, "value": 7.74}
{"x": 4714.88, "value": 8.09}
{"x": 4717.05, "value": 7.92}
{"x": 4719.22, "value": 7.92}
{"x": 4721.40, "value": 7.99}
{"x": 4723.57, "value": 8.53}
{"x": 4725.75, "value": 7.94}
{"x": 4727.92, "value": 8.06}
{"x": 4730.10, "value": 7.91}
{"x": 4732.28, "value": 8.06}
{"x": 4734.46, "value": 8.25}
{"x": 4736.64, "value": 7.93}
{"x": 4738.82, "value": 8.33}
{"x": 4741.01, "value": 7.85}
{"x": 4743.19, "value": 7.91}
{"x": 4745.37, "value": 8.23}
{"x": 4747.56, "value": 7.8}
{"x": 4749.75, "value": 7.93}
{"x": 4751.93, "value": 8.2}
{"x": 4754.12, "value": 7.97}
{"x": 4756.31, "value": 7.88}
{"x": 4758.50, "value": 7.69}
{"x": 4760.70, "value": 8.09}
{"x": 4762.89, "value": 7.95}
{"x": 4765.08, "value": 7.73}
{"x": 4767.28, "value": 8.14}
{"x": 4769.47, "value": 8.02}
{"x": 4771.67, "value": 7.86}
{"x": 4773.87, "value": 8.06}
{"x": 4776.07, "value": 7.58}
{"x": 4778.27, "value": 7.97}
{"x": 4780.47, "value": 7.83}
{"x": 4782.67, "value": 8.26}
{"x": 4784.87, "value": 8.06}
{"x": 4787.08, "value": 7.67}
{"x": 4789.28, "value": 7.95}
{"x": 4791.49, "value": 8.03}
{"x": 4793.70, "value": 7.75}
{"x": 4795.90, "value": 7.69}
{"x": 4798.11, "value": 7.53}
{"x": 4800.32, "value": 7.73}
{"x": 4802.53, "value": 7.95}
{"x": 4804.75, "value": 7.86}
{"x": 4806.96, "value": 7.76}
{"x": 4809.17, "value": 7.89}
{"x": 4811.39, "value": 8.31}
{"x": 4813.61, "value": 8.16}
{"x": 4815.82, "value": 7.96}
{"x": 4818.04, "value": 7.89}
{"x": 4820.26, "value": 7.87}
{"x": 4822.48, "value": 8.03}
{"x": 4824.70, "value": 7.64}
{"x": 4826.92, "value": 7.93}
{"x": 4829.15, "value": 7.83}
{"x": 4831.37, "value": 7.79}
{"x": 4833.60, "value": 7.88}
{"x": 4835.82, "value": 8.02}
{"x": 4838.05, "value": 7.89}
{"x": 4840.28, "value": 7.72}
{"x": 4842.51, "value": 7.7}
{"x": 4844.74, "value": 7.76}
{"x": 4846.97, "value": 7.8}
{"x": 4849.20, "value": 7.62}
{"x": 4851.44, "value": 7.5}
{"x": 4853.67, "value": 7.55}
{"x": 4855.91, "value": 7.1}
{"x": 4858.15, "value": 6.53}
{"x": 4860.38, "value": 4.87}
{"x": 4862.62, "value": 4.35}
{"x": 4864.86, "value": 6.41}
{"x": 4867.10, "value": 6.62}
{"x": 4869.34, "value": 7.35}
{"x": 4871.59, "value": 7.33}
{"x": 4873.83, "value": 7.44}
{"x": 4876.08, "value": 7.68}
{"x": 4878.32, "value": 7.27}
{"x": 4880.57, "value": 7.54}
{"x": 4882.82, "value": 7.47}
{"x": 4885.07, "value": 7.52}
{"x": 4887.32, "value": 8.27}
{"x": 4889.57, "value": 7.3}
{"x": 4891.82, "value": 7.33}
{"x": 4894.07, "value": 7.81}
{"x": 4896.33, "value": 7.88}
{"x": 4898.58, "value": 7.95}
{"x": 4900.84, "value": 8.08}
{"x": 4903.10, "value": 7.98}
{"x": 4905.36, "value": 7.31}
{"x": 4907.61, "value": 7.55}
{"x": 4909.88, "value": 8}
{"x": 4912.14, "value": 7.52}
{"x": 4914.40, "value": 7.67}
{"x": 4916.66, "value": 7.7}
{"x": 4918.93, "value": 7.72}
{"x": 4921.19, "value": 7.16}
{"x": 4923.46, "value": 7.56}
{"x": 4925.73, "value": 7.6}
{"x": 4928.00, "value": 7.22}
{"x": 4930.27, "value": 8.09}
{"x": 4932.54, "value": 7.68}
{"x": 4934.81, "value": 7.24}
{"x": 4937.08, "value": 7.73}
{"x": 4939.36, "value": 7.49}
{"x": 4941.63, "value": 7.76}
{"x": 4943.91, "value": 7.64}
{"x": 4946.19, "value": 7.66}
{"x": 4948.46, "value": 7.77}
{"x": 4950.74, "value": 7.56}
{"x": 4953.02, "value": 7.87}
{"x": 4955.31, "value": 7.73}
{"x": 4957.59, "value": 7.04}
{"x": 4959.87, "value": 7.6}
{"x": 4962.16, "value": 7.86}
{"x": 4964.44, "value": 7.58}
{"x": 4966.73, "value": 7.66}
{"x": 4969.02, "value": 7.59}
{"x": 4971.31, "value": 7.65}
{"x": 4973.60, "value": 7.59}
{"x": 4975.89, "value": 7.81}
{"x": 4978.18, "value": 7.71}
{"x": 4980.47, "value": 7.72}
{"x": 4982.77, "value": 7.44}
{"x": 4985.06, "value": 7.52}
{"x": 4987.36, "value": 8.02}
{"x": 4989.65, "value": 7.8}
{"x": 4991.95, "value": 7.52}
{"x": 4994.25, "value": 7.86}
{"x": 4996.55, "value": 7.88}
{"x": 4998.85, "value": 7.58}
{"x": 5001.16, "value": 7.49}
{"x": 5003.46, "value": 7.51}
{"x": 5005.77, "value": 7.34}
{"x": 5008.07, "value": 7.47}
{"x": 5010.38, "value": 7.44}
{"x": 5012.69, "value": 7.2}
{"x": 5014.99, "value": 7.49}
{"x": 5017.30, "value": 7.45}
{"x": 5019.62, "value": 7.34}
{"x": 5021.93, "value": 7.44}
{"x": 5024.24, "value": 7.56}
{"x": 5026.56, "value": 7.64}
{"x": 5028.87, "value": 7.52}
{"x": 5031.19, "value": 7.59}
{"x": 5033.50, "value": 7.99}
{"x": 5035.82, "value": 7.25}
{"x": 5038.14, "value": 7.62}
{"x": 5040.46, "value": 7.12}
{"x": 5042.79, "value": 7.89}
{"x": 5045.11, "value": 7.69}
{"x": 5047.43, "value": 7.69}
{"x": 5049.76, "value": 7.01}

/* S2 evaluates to 0.95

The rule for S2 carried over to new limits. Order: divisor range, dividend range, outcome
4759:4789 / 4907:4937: 0.96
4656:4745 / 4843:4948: 0.92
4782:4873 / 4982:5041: 1.00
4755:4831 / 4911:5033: 0.96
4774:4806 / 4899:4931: 0.97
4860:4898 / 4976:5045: 1.06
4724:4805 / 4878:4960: 0.96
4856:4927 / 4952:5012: 1.04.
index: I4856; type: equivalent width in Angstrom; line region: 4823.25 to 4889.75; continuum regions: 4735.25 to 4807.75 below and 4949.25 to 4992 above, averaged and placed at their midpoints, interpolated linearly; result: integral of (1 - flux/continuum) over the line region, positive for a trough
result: 4.1 Angstrom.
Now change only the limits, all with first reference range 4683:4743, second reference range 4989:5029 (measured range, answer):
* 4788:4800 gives 0.2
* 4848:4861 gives 1.4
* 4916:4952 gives 0.3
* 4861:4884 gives 2.5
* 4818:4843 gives -0.1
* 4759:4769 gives 0.0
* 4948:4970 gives 0.0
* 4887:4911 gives -0.1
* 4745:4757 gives 0.0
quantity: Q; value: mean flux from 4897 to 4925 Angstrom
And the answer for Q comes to 7.69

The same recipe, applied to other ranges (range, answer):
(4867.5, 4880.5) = 7.38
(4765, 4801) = 7.88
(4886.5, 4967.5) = 7.65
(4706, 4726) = 7.97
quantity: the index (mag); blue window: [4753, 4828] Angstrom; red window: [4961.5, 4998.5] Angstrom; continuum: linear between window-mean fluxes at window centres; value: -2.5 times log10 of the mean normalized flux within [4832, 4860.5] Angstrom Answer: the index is 0.05 mag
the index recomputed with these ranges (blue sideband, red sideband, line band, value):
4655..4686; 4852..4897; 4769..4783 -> -0.05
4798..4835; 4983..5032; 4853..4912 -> 0.08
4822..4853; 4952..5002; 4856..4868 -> 0.31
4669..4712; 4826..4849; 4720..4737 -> -0.02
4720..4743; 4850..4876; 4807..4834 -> -0.11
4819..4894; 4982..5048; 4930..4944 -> -0.02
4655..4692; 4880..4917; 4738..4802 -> 0.00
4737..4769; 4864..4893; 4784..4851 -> -0.03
